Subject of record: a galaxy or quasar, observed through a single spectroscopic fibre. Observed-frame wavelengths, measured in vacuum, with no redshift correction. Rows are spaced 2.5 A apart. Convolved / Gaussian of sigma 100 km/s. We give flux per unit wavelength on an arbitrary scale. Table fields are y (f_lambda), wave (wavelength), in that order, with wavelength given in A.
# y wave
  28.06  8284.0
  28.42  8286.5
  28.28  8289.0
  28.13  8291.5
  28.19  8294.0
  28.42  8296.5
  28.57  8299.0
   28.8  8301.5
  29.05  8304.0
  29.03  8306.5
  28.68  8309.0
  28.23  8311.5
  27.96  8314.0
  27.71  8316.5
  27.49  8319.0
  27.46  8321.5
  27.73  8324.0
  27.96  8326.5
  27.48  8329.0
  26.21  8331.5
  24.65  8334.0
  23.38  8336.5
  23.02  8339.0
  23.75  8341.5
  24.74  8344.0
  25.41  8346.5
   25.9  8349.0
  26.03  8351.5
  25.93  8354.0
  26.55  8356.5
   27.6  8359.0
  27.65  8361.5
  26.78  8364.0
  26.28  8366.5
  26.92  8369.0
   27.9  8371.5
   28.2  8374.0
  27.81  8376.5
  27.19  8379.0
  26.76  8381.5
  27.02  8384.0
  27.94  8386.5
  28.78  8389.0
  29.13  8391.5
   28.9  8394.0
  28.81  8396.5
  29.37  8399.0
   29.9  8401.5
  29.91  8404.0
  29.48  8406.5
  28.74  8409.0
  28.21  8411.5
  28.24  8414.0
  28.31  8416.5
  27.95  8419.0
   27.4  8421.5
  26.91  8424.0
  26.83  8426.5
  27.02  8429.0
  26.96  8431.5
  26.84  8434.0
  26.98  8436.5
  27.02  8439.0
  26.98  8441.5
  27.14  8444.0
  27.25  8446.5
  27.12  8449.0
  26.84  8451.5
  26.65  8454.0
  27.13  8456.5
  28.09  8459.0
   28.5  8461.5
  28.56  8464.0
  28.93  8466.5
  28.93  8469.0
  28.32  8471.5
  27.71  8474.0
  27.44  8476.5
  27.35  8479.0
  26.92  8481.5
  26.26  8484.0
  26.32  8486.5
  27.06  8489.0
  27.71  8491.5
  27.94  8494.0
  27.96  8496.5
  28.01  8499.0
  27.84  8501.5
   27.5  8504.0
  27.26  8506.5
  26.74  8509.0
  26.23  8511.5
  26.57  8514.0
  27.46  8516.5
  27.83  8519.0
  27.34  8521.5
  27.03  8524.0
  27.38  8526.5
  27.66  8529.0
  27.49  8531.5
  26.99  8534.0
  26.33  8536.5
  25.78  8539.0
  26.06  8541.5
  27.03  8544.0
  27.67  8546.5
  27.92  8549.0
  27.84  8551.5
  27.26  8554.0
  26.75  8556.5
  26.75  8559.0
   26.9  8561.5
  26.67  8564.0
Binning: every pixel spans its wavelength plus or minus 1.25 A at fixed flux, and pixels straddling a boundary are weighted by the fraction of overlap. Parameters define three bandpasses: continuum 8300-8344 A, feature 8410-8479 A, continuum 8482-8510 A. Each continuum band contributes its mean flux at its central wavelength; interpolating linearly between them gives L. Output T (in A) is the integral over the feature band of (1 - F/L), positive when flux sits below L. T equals -0.9 A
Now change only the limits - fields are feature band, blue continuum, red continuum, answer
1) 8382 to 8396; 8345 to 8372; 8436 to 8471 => -0.7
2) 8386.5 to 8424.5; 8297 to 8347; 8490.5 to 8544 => -2.3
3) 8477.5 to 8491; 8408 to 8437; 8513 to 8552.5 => 0.2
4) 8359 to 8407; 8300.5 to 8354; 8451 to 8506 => -1.9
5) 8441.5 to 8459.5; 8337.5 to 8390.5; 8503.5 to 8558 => -0.2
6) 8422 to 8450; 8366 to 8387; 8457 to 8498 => 0.6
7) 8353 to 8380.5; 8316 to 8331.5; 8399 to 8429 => 0.7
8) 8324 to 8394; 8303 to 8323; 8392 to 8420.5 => 4.7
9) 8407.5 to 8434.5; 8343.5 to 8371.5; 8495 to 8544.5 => -0.9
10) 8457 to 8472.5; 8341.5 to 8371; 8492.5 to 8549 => -0.9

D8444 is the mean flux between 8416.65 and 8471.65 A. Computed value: 27.5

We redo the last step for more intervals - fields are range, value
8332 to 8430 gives 27.2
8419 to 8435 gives 27.1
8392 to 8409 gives 29.3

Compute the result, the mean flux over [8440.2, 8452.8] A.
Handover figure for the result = 27.1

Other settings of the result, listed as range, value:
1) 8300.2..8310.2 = 28.9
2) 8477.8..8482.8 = 27.1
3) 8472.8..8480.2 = 27.5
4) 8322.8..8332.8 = 27.3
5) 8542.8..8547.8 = 27.4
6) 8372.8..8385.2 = 27.4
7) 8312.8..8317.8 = 27.8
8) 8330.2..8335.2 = 25.5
